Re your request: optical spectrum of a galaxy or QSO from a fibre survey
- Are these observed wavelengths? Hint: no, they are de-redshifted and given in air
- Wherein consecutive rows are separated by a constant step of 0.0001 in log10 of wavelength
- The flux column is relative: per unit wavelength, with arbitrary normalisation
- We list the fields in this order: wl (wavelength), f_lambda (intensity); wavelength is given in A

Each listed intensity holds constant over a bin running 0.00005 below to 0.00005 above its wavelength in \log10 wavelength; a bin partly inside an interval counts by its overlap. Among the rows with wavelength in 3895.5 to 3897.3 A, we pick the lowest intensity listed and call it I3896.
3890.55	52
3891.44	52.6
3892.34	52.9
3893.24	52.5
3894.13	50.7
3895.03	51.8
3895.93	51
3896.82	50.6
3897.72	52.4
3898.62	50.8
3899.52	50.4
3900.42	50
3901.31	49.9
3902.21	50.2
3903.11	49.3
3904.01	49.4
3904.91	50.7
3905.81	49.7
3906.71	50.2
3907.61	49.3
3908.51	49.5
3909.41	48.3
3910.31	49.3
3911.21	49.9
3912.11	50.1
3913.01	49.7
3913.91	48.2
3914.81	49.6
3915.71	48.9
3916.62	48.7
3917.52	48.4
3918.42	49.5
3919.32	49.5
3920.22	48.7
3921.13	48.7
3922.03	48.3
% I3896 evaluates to 50.6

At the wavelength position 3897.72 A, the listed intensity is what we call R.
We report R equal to 52.4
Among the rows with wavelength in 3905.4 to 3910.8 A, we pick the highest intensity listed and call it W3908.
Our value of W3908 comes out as 50.2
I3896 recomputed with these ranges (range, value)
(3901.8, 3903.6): 49.3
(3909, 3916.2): 48.2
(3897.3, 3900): 50.4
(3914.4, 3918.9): 48.4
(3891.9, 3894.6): 50.7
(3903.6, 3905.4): 49.4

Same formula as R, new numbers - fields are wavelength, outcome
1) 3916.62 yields 48.7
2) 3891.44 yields 52.6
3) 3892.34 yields 52.9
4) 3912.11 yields 50.1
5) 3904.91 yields 50.7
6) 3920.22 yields 48.7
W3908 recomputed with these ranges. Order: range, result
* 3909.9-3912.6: 50.1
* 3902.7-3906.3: 50.7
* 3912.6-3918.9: 49.7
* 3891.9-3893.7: 52.9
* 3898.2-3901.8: 50.8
